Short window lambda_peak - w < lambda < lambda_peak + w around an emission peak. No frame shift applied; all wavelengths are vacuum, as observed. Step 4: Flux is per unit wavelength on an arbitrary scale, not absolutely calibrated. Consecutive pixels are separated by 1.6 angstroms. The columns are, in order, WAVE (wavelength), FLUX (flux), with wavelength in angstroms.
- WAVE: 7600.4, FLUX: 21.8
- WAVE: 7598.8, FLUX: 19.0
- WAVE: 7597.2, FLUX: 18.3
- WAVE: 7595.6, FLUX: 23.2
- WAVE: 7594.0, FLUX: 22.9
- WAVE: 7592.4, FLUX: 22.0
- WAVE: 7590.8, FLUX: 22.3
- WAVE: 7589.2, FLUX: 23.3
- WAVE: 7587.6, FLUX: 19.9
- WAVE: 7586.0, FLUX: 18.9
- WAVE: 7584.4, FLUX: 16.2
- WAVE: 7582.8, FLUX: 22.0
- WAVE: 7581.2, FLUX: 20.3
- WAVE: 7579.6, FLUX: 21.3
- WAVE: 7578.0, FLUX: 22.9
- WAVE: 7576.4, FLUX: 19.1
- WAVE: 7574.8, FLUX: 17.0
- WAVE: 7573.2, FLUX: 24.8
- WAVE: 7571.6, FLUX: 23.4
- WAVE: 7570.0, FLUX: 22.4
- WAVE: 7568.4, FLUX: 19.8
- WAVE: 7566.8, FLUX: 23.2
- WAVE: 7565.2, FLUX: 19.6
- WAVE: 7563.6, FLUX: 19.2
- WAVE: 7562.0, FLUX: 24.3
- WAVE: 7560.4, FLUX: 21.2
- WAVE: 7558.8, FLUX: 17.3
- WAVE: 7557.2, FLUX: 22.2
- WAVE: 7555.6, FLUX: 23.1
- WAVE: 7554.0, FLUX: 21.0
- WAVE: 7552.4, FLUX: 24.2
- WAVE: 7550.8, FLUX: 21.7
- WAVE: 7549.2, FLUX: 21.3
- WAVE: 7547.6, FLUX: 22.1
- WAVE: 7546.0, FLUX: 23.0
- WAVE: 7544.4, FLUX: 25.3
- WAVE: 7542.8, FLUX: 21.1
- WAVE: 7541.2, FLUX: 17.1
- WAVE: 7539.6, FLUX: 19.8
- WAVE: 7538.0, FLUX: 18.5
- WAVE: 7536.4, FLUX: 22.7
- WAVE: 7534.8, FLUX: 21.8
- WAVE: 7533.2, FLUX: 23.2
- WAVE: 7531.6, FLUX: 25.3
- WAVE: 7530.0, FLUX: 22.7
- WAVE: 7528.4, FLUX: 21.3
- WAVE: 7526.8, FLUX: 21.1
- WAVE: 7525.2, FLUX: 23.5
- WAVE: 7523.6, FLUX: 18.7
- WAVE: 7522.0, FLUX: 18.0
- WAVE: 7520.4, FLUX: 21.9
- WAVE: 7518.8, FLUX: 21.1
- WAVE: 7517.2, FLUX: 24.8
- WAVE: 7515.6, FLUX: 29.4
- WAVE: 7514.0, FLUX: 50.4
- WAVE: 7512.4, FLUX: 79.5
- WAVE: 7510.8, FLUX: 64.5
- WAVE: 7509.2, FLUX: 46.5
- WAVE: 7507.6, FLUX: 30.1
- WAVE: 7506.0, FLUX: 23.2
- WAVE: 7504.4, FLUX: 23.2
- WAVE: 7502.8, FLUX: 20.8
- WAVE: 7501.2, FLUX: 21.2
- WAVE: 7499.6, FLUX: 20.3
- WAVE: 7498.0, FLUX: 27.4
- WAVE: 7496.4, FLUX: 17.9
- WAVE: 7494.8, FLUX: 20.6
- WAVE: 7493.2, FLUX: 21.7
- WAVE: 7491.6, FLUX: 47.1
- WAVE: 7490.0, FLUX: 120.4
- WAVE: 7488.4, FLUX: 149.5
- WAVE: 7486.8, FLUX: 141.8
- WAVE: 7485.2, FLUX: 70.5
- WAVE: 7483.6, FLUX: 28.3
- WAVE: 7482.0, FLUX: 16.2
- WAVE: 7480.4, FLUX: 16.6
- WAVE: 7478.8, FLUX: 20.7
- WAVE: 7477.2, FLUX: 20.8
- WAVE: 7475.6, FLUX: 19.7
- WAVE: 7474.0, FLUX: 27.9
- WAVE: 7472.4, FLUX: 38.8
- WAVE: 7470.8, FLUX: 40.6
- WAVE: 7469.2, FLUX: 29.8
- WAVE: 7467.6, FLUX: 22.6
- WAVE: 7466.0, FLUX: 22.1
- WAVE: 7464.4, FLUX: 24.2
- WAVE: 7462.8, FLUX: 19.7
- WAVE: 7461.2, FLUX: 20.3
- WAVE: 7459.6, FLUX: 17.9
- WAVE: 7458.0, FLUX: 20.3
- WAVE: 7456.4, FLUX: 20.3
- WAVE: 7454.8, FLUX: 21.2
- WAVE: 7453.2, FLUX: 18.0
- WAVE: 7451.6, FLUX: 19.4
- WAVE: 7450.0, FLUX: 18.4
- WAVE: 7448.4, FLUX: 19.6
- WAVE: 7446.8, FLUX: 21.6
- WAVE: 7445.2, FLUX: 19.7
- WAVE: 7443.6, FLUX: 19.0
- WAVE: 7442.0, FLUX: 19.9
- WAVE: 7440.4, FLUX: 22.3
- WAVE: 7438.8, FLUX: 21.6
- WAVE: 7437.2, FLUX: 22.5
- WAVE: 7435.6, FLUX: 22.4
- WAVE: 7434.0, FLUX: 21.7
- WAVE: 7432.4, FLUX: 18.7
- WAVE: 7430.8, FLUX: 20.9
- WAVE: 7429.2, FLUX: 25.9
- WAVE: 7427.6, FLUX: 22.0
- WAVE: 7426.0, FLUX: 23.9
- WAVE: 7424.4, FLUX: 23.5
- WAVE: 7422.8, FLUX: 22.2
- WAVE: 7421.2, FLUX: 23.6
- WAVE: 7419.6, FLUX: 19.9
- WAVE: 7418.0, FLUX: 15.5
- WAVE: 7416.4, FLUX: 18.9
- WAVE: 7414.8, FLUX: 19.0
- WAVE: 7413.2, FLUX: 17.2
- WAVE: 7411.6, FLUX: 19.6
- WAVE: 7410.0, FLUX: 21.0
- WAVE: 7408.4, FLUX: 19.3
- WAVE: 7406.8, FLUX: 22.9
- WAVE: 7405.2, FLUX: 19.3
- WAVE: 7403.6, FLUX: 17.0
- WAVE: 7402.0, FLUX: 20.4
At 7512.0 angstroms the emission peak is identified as [N II] 6583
